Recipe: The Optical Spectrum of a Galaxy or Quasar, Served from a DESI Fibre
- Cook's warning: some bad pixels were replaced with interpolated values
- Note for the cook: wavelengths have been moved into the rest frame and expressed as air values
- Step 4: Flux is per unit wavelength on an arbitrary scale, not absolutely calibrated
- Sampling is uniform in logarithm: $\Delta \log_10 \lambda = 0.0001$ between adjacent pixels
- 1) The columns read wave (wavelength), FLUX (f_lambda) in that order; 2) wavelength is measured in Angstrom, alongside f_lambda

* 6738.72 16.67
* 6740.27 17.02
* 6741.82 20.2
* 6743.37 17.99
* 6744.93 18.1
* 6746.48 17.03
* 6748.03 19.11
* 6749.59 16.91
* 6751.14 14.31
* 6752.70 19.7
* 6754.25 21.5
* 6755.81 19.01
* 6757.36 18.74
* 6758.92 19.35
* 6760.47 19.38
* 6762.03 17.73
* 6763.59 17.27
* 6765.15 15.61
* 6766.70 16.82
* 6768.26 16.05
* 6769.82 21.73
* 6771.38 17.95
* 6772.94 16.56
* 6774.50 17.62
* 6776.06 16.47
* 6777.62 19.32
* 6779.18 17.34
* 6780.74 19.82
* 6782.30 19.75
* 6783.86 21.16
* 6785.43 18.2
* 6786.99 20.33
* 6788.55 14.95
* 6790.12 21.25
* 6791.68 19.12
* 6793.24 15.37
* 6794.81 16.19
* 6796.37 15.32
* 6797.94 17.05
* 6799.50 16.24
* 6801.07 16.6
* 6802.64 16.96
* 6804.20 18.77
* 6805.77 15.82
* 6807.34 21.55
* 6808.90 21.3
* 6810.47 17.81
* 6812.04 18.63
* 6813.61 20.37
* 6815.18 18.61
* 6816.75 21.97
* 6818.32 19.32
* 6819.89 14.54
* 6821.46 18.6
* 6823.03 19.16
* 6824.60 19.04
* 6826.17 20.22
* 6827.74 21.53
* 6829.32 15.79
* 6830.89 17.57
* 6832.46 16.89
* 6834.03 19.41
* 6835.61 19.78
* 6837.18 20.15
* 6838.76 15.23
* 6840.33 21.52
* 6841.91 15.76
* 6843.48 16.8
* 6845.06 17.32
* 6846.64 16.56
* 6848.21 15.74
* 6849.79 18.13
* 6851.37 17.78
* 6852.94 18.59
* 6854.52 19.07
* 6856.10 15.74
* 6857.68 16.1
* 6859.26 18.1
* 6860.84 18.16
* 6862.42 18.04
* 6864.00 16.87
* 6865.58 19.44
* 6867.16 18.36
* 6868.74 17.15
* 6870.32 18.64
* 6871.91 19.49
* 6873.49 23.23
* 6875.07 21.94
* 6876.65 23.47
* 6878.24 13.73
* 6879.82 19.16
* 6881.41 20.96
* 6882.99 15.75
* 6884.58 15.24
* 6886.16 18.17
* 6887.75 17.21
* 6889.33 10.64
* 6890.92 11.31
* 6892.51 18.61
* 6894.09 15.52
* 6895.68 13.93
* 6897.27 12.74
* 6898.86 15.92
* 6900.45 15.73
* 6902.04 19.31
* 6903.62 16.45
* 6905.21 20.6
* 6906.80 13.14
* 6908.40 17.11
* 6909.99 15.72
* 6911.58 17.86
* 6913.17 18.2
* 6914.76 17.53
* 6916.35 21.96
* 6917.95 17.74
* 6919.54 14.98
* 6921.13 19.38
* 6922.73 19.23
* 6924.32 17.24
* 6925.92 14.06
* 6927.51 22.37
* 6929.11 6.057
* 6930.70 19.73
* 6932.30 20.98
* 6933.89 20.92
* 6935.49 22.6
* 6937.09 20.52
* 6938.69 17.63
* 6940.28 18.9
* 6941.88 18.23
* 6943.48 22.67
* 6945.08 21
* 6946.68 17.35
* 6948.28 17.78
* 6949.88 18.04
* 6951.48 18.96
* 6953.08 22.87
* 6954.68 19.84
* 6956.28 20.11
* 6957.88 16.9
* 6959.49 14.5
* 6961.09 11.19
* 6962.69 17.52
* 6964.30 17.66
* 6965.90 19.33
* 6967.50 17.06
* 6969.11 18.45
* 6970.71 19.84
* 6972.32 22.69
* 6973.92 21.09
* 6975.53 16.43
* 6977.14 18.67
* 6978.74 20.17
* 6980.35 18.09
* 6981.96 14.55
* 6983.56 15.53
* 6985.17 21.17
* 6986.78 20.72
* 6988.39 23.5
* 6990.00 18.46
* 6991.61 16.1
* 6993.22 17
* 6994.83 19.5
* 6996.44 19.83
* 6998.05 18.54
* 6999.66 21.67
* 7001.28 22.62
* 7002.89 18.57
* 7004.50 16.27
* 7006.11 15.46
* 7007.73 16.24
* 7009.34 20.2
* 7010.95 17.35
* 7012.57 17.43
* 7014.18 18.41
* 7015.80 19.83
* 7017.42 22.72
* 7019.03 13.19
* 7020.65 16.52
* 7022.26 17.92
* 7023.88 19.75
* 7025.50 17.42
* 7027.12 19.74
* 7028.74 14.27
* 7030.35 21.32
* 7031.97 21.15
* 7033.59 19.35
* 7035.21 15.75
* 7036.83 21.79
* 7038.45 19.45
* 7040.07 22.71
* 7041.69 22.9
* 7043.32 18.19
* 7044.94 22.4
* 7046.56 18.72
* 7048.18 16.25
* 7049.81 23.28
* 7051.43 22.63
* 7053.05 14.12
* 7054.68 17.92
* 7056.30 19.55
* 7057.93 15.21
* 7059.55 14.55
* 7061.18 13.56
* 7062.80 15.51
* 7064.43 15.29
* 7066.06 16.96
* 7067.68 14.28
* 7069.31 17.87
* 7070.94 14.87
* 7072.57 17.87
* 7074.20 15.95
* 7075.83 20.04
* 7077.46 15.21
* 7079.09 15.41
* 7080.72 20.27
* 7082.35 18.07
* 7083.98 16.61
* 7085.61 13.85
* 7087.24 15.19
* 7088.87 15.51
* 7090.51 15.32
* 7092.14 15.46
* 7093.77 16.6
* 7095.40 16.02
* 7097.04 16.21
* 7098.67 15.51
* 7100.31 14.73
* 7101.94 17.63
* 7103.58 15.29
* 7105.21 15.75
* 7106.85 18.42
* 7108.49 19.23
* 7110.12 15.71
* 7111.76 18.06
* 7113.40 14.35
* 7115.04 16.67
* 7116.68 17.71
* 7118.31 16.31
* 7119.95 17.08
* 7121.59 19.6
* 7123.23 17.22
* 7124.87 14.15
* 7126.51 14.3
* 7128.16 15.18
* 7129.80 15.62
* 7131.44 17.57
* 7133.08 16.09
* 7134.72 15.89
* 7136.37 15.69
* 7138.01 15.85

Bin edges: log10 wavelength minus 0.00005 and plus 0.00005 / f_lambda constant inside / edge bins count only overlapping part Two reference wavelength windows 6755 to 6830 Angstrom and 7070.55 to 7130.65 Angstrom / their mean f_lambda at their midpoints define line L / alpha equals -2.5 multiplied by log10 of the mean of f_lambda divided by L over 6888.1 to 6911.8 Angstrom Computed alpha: 0.132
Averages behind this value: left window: 18.3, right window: 16.4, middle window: 15.6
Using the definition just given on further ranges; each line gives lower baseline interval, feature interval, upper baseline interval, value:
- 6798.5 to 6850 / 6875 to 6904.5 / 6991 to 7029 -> 0.11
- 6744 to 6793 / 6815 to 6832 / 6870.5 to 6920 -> -0.05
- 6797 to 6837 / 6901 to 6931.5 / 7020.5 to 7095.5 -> 0.05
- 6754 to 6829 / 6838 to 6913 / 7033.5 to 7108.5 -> 0.05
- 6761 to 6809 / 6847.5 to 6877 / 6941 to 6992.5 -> -0.02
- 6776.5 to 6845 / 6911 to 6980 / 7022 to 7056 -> 0.03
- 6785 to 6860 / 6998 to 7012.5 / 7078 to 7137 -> -0.09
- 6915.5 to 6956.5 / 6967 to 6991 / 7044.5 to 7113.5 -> -0.05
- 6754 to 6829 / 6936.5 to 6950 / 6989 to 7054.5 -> -0.03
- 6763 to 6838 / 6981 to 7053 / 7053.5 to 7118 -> -0.13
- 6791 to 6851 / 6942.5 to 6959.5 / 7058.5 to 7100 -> -0.13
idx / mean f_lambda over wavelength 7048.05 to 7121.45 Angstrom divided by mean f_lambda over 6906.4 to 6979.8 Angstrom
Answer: 0.9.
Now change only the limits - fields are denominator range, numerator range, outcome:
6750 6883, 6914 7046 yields 1.02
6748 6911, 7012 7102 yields 0.98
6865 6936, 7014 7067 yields 1.05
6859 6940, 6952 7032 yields 1.05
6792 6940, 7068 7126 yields 0.93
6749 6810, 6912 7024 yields 1.02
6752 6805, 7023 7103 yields 0.97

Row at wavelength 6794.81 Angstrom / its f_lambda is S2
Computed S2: 16.19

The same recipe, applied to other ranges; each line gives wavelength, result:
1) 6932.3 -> 20.98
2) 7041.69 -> 22.9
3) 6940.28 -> 18.9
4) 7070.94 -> 14.87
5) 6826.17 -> 20.22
